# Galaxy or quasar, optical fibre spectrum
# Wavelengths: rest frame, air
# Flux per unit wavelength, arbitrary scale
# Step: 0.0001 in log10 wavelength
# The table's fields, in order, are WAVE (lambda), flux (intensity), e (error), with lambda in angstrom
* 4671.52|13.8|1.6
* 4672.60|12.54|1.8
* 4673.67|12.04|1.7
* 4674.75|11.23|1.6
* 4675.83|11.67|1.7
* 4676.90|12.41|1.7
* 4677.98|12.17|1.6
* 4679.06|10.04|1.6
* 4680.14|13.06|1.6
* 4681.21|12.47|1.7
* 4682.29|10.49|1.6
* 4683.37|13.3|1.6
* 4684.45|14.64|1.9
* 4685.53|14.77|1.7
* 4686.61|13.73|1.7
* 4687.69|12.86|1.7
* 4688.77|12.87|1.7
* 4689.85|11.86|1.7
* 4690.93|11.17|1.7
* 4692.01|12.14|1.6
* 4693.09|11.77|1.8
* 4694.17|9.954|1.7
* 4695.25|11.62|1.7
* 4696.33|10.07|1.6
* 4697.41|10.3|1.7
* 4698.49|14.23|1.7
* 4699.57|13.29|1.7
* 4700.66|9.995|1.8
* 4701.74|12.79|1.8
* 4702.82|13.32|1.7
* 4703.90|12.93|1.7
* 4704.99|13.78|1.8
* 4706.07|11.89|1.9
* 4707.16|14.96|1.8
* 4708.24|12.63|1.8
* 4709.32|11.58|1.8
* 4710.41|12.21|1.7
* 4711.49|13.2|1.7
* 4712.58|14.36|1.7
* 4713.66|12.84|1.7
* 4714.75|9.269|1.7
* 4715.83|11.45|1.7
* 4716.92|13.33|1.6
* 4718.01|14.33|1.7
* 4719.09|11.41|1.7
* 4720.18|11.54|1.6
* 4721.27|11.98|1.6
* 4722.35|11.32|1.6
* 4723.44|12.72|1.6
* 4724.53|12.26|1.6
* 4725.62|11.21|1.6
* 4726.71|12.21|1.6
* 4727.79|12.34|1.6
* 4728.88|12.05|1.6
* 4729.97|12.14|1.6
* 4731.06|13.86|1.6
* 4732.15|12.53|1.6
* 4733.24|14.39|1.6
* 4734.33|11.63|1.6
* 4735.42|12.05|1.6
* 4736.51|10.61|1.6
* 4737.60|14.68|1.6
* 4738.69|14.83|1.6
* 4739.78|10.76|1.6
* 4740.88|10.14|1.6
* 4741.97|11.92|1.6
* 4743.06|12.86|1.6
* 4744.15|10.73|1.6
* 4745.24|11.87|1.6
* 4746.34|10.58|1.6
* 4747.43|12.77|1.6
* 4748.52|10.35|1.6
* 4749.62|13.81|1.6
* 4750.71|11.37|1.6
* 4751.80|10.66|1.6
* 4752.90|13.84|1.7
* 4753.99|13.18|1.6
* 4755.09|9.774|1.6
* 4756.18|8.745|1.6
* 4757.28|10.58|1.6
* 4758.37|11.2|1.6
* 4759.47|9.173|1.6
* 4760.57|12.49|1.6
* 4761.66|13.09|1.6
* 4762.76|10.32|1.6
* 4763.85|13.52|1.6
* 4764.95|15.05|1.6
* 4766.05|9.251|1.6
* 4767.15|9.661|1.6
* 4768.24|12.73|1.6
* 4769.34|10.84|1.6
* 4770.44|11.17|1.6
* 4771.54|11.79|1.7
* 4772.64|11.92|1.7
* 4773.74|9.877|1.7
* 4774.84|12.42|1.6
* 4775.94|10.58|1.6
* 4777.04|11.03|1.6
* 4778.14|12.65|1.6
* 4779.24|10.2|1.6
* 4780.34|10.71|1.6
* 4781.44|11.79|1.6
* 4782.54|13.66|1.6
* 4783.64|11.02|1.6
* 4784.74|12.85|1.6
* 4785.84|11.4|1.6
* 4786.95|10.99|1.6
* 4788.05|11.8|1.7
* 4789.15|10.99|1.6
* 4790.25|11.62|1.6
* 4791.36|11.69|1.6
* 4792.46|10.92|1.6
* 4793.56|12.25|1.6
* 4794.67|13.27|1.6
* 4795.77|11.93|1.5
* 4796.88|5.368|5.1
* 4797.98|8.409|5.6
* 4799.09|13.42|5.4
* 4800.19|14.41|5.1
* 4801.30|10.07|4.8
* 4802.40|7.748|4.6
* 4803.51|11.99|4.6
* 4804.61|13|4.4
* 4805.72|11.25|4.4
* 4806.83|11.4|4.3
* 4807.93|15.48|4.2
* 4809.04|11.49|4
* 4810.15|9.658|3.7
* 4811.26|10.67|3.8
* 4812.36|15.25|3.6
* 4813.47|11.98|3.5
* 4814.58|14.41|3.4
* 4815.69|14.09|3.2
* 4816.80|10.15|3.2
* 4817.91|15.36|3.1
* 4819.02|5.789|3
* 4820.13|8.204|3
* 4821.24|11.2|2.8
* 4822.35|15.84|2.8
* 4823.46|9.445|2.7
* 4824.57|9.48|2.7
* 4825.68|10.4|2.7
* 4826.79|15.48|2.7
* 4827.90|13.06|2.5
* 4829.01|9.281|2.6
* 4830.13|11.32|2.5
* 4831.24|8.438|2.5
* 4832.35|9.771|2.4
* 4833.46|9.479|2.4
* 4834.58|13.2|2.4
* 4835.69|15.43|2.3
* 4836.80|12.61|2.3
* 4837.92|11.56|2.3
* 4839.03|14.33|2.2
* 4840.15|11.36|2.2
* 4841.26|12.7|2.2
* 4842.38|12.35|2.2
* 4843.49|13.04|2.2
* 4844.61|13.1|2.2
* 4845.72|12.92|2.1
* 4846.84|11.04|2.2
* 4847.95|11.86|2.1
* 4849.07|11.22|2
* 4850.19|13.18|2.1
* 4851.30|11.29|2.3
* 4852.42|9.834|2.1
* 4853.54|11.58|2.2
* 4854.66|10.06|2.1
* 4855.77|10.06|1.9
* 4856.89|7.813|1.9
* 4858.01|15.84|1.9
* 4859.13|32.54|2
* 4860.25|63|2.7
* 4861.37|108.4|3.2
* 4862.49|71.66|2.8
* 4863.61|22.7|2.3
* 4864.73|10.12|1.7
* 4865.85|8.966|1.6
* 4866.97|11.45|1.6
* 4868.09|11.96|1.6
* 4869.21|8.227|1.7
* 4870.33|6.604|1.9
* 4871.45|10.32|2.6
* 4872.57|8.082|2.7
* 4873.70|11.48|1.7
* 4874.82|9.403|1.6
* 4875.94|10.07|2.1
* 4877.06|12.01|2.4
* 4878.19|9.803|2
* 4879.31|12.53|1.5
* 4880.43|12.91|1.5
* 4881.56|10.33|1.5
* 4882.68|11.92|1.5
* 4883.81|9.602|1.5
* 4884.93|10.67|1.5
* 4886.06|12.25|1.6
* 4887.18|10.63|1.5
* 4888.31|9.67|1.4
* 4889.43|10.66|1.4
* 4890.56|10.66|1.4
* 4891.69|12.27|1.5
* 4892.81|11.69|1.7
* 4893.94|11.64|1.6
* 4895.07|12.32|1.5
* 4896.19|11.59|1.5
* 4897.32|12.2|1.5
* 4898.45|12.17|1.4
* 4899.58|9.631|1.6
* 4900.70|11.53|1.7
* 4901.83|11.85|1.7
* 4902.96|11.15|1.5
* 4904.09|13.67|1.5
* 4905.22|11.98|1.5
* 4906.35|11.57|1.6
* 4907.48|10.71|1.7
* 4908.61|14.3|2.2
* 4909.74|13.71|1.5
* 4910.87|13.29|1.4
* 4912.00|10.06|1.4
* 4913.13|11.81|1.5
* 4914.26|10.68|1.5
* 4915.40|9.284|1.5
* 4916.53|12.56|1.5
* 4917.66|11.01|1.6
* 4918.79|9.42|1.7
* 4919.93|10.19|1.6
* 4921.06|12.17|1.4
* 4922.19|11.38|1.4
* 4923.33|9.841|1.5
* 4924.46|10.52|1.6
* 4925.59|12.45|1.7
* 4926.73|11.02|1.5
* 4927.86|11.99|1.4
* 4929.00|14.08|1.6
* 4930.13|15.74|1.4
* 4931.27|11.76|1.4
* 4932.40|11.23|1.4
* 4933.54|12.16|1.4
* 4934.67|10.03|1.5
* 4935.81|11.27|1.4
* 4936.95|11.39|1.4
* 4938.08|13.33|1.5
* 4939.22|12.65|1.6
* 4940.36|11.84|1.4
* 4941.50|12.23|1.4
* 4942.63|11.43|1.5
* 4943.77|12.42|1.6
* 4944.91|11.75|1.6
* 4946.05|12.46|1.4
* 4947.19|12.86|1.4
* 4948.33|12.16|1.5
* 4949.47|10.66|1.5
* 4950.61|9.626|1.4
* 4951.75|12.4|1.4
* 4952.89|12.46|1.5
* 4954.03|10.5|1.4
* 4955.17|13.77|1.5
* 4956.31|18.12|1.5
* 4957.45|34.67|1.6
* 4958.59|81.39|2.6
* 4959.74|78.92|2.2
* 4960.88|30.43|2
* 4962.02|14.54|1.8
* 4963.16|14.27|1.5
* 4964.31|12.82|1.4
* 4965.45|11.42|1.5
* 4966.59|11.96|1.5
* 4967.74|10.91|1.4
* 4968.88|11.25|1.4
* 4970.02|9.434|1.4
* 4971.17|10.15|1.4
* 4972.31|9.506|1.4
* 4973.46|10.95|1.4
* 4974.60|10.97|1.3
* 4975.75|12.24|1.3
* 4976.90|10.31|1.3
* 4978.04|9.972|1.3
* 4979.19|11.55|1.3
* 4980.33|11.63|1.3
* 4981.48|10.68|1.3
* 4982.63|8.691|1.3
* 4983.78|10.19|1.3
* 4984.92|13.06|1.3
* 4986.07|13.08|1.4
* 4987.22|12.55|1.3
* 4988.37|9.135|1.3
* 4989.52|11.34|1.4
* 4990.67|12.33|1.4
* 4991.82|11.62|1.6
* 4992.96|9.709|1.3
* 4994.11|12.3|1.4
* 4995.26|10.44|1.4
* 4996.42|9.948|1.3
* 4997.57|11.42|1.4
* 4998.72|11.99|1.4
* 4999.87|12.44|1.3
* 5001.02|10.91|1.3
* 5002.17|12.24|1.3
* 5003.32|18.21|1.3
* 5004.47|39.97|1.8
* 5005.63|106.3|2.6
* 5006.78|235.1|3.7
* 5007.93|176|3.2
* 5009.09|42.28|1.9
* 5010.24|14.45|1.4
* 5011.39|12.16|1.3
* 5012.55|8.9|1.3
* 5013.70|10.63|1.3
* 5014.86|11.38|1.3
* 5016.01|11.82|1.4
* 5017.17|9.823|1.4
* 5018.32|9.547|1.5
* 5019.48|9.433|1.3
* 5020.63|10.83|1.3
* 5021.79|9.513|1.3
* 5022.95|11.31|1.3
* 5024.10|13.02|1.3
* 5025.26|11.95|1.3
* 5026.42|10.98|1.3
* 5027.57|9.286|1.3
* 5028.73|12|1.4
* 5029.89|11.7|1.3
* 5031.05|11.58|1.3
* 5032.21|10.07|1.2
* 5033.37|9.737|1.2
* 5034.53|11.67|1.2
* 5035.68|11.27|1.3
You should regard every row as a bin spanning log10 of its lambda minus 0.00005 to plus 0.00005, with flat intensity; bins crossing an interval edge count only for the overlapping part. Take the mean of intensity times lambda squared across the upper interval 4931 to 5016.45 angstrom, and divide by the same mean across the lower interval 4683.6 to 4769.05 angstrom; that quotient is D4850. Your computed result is 1.96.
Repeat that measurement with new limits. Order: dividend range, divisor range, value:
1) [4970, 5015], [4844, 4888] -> 1.57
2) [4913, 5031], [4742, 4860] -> 1.68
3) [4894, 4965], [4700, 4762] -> 1.34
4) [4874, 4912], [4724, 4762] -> 1.03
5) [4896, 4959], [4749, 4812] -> 1.24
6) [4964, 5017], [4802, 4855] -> 2.11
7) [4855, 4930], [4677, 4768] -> 1.31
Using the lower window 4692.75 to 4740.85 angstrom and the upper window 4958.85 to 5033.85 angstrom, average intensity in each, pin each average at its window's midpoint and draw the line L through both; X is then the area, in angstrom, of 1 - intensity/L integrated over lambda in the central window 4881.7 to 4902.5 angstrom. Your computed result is 7.7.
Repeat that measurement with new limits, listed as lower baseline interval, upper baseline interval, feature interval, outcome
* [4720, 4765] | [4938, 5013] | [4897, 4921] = 9.9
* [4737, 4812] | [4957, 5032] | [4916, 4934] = 6.9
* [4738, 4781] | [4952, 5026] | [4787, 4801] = 2.0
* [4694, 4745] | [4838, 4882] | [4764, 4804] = 8.9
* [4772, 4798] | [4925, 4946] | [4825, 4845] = -0.8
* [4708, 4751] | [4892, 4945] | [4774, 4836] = 2.7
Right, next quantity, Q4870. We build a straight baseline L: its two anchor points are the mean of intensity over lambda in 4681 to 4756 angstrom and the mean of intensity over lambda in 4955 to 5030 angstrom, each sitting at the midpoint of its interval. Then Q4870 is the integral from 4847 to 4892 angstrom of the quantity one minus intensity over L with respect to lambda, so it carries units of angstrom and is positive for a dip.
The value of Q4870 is 2.6 angstrom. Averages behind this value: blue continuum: 12.3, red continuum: 22.6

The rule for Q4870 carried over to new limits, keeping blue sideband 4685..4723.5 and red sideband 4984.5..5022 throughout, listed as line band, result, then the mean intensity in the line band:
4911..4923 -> 6.4 angstrom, 10.9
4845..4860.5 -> 3.6 angstrom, 15.6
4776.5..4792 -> 4.7 angstrom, 11.6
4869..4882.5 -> 7.0 angstrom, 10.3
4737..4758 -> 4.1 angstrom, 11.8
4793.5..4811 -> 6.2 angstrom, 11.3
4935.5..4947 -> 5.9 angstrom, 12.1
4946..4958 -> 5.1 angstrom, 14.6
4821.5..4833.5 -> 4.9 angstrom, 11.2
